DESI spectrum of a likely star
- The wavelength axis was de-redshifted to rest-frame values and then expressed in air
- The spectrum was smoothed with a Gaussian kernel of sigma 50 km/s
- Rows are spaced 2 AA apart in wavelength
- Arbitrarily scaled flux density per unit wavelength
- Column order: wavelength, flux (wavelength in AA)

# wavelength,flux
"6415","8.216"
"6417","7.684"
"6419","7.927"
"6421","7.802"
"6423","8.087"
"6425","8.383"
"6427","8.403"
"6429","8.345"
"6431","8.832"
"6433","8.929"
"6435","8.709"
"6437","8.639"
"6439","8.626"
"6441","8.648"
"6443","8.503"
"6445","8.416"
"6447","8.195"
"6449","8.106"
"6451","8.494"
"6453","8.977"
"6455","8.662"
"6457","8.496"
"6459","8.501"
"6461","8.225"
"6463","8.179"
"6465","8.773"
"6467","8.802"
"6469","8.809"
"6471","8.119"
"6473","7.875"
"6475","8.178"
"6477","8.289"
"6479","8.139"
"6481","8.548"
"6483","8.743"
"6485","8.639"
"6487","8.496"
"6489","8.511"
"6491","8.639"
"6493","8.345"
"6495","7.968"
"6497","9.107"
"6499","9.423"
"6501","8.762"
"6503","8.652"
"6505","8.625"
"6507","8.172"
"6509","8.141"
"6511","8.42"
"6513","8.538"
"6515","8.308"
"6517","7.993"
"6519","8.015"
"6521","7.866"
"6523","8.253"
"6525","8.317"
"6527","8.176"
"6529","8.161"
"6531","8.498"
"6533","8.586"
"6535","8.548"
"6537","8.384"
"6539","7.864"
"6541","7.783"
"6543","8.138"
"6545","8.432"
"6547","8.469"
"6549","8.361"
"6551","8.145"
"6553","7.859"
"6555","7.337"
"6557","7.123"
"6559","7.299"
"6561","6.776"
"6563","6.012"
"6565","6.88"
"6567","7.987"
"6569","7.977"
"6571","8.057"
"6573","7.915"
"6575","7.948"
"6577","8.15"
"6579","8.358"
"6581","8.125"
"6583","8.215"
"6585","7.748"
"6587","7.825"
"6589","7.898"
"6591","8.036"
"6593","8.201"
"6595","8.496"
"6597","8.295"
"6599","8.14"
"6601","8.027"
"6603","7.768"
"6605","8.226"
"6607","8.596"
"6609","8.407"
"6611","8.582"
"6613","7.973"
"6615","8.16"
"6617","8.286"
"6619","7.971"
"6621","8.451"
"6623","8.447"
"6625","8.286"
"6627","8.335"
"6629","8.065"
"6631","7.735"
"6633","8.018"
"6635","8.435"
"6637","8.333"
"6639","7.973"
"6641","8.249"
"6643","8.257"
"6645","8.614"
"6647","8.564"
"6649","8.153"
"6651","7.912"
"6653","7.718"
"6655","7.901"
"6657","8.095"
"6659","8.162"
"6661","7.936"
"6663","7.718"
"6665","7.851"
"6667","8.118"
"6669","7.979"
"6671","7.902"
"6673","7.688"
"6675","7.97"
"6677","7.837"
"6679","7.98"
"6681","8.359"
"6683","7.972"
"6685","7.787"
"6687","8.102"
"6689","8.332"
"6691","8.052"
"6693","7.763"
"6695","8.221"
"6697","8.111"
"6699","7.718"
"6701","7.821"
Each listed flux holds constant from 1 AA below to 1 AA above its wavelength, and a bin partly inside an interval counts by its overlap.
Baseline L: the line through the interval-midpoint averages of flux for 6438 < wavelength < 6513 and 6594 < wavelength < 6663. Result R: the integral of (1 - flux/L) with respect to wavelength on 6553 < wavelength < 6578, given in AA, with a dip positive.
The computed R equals 2.5 AA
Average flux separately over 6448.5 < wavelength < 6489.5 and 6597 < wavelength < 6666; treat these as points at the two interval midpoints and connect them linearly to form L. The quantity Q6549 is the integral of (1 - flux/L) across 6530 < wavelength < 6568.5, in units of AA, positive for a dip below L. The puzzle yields 2.3 AA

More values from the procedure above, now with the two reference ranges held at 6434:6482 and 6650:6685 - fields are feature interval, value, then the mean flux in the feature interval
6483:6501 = -0.6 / 8.65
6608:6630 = -0.6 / 8.27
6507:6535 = 0.1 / 8.26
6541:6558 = 0.5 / 7.97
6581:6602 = 0.1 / 8.09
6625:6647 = -0.6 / 8.22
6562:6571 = 1.0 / 7.31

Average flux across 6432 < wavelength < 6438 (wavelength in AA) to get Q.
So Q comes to 8.76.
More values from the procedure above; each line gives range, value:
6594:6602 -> 8.24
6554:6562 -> 7.13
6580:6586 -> 8.03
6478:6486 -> 8.52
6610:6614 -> 8.28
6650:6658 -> 7.91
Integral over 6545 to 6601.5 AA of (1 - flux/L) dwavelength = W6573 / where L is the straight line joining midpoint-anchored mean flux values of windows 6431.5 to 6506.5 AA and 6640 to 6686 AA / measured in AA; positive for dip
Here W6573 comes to 2.8 AA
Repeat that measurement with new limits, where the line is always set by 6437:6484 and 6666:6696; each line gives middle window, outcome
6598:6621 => -0.2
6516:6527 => 0.3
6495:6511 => -0.5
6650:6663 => 0.2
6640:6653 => -0.3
